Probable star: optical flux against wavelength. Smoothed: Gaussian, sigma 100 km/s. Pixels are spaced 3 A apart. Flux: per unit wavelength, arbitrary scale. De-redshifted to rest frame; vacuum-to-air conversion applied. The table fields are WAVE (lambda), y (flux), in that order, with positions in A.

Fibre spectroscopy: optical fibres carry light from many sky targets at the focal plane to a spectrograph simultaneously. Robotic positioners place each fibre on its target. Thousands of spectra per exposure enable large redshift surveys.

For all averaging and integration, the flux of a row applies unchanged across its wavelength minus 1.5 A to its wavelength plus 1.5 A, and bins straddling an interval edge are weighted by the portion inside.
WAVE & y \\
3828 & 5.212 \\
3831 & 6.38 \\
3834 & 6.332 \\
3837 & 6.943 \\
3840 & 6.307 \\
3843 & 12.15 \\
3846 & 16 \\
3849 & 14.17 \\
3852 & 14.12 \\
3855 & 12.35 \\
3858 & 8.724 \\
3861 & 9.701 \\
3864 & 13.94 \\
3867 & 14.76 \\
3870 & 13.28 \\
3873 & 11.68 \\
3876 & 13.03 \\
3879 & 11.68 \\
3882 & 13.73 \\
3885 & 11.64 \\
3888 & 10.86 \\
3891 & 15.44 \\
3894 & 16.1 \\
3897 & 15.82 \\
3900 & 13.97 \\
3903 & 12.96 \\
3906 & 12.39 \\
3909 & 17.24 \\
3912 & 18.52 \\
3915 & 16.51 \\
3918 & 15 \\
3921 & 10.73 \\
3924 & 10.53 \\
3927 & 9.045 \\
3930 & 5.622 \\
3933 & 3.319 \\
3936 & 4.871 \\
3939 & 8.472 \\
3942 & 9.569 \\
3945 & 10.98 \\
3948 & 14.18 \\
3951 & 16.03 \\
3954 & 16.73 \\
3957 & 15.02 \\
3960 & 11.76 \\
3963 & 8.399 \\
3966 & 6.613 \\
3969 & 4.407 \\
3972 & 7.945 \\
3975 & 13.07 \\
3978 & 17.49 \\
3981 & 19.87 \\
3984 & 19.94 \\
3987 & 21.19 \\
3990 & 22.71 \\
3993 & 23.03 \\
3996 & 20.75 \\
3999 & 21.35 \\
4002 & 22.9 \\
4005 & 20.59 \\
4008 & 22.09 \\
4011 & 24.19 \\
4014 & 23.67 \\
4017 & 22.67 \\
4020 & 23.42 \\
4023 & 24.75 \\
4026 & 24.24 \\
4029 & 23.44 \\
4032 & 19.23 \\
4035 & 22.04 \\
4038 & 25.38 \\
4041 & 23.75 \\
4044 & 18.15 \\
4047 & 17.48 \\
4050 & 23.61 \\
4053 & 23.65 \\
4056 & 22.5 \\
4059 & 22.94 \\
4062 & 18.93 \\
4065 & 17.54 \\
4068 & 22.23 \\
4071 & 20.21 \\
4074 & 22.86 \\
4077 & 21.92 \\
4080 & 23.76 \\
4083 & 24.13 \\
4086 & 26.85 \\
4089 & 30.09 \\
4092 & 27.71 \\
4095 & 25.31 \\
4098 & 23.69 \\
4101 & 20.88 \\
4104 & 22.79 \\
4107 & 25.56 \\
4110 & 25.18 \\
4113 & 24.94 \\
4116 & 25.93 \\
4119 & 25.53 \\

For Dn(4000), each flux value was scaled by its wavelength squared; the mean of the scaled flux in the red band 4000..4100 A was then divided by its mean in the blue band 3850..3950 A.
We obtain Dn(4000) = 2.03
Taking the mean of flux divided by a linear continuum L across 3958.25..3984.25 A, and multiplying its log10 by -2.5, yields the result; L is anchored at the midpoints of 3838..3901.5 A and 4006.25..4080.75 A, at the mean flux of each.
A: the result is 0.48 mag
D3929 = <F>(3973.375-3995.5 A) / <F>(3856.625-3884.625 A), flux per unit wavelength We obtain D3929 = 1.60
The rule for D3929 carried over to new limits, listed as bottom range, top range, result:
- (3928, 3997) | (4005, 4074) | 1.69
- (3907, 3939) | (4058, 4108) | 2.12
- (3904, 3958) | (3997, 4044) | 1.91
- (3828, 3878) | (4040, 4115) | 2.09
